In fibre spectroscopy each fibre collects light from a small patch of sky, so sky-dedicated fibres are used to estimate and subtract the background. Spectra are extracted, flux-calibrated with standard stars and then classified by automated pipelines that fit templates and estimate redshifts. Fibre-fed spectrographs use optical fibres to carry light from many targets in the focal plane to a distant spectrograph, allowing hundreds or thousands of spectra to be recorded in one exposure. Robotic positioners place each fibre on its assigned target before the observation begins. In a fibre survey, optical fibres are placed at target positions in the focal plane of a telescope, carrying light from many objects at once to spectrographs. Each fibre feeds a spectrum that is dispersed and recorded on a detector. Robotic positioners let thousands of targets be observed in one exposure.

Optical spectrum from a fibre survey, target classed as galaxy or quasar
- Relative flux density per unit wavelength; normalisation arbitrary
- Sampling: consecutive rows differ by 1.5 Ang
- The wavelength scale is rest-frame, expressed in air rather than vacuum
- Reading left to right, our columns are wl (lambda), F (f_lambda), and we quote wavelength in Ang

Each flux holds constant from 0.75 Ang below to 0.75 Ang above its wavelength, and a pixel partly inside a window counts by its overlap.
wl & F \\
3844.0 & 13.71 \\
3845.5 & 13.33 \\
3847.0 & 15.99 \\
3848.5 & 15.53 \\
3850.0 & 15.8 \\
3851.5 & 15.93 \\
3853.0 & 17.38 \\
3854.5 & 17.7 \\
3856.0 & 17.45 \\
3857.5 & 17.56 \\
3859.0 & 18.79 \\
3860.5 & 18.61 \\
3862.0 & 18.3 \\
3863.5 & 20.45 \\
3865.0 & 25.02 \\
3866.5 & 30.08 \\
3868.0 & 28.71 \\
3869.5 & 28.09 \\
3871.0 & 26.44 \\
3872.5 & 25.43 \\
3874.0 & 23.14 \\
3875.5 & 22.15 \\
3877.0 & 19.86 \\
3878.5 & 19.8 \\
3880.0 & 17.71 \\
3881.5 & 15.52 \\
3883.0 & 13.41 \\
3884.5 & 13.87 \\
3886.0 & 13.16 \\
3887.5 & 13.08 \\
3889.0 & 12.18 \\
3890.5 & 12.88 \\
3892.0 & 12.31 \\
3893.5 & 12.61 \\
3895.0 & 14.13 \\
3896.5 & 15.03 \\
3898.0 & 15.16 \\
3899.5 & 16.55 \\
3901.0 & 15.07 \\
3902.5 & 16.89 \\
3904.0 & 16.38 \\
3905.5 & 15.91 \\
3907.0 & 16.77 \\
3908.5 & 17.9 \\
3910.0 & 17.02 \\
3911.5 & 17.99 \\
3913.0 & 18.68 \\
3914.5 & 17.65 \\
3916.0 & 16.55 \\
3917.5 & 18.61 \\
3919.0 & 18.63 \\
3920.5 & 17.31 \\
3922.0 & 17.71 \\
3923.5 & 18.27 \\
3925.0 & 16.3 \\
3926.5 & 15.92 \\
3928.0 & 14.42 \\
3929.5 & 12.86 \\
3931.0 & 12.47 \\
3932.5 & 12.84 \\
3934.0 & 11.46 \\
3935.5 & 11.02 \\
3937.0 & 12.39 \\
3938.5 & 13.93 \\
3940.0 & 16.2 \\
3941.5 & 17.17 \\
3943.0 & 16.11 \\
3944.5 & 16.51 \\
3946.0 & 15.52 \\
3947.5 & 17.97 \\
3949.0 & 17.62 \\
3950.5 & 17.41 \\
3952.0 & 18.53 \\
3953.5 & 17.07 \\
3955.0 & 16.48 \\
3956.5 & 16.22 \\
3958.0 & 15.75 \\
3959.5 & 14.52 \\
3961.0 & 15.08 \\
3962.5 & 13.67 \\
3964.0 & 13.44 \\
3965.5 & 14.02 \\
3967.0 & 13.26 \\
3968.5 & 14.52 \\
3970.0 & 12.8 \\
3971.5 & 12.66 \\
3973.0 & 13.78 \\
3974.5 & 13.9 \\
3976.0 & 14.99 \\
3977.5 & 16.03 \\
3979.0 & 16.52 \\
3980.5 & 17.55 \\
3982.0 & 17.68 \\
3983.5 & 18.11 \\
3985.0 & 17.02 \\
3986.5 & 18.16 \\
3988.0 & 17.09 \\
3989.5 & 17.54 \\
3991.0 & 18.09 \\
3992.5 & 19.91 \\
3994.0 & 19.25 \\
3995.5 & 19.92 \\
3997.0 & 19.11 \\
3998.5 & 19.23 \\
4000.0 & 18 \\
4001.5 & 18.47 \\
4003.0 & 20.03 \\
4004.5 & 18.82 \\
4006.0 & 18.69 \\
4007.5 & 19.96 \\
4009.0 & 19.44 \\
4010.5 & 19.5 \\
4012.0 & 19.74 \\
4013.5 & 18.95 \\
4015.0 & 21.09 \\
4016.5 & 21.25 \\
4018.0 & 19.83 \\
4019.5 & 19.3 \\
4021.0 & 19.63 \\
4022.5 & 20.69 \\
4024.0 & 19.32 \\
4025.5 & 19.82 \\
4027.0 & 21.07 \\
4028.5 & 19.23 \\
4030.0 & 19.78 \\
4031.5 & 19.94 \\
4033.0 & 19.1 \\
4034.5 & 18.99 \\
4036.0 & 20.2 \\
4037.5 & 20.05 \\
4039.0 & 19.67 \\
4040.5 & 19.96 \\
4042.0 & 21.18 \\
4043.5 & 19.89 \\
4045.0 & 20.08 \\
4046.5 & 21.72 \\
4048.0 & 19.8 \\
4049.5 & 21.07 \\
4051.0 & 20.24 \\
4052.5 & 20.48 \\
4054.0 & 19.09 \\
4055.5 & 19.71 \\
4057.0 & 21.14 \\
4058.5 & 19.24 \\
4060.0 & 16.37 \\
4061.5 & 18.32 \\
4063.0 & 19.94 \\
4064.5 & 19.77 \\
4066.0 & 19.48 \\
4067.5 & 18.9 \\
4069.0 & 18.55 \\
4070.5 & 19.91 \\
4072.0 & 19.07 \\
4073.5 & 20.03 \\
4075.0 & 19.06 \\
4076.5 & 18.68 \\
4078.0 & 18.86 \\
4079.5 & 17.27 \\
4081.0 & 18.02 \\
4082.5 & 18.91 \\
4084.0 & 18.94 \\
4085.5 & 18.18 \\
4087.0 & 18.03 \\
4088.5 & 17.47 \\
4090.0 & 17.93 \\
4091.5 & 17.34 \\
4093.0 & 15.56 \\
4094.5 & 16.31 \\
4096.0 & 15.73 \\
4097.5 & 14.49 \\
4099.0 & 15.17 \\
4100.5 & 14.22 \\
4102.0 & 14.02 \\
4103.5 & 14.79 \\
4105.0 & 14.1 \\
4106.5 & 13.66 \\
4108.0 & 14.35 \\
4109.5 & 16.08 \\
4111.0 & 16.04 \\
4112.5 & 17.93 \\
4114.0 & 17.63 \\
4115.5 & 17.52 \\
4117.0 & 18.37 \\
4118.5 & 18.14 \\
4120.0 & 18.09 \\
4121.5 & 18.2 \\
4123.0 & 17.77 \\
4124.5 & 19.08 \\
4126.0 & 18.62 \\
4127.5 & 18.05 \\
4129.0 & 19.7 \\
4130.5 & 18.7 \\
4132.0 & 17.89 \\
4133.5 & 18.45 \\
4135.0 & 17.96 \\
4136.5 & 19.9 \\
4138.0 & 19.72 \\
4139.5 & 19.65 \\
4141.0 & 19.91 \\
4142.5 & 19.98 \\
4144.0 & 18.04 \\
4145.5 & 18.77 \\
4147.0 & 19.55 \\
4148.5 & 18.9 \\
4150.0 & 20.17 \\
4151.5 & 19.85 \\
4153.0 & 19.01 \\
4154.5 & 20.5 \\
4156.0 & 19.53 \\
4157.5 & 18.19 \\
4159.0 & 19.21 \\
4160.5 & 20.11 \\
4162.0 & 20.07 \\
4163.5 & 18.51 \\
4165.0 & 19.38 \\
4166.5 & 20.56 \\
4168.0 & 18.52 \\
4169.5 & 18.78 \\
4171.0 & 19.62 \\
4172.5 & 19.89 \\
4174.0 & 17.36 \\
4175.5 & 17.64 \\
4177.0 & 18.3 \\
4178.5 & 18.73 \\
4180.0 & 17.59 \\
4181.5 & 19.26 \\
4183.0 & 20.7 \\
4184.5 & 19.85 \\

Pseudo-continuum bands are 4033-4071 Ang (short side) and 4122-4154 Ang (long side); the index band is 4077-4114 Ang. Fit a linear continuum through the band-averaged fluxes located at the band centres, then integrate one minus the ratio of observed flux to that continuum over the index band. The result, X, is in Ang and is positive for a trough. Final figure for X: 5.6 Ang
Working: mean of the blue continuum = 19.7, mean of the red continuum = 19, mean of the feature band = 16.4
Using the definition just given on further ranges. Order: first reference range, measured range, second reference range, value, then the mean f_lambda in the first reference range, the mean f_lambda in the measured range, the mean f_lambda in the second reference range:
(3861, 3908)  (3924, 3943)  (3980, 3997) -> 4.4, 18.3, 14.1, 18.3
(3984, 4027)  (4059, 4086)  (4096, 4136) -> -1.5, 19.2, 18.8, 16.9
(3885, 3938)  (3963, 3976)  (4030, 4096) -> 2.4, 15.2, 13.6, 19.1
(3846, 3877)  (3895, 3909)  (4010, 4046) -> 3.1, 20.8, 16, 19.9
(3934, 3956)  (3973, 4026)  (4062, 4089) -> -4.5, 15.8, 18.6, 18.8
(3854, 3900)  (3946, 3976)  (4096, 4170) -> 5.2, 18.6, 15.2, 18.1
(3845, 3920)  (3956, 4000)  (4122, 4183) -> 5.0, 17.9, 16.2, 19.1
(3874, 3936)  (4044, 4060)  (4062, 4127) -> -2.8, 15.8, 20.1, 17.5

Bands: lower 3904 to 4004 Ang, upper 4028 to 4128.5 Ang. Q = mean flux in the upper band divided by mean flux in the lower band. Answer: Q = 1.12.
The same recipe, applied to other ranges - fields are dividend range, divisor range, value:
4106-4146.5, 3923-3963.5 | 1.18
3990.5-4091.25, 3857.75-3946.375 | 1.13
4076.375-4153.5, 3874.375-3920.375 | 1.09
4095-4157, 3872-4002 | 1.10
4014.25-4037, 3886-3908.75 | 1.35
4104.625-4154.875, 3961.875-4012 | 1.07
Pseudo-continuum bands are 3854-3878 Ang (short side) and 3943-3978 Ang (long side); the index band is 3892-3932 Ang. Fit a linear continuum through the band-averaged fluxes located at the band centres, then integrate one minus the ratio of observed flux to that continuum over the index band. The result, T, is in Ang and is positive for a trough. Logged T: 5.8 Ang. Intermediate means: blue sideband 22.4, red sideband 15.3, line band 16.2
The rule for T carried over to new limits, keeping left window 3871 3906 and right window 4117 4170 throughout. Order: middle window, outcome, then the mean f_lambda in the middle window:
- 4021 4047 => -3.0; 20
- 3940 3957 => 0.1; 16.9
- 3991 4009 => -1.7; 19.2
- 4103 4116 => 2.0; 15.8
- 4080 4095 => 0.6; 17.7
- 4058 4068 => -0.3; 18.8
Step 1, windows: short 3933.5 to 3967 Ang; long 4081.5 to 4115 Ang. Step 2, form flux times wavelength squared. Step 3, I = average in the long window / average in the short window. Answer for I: 1.14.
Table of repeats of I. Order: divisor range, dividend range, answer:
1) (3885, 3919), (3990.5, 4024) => 1.32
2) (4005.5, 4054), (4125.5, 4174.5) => 1.02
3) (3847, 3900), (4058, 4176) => 1.13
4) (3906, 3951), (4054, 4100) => 1.22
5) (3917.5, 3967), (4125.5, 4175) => 1.37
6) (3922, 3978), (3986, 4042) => 1.34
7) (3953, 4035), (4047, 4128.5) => 1.05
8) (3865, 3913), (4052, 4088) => 1.15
